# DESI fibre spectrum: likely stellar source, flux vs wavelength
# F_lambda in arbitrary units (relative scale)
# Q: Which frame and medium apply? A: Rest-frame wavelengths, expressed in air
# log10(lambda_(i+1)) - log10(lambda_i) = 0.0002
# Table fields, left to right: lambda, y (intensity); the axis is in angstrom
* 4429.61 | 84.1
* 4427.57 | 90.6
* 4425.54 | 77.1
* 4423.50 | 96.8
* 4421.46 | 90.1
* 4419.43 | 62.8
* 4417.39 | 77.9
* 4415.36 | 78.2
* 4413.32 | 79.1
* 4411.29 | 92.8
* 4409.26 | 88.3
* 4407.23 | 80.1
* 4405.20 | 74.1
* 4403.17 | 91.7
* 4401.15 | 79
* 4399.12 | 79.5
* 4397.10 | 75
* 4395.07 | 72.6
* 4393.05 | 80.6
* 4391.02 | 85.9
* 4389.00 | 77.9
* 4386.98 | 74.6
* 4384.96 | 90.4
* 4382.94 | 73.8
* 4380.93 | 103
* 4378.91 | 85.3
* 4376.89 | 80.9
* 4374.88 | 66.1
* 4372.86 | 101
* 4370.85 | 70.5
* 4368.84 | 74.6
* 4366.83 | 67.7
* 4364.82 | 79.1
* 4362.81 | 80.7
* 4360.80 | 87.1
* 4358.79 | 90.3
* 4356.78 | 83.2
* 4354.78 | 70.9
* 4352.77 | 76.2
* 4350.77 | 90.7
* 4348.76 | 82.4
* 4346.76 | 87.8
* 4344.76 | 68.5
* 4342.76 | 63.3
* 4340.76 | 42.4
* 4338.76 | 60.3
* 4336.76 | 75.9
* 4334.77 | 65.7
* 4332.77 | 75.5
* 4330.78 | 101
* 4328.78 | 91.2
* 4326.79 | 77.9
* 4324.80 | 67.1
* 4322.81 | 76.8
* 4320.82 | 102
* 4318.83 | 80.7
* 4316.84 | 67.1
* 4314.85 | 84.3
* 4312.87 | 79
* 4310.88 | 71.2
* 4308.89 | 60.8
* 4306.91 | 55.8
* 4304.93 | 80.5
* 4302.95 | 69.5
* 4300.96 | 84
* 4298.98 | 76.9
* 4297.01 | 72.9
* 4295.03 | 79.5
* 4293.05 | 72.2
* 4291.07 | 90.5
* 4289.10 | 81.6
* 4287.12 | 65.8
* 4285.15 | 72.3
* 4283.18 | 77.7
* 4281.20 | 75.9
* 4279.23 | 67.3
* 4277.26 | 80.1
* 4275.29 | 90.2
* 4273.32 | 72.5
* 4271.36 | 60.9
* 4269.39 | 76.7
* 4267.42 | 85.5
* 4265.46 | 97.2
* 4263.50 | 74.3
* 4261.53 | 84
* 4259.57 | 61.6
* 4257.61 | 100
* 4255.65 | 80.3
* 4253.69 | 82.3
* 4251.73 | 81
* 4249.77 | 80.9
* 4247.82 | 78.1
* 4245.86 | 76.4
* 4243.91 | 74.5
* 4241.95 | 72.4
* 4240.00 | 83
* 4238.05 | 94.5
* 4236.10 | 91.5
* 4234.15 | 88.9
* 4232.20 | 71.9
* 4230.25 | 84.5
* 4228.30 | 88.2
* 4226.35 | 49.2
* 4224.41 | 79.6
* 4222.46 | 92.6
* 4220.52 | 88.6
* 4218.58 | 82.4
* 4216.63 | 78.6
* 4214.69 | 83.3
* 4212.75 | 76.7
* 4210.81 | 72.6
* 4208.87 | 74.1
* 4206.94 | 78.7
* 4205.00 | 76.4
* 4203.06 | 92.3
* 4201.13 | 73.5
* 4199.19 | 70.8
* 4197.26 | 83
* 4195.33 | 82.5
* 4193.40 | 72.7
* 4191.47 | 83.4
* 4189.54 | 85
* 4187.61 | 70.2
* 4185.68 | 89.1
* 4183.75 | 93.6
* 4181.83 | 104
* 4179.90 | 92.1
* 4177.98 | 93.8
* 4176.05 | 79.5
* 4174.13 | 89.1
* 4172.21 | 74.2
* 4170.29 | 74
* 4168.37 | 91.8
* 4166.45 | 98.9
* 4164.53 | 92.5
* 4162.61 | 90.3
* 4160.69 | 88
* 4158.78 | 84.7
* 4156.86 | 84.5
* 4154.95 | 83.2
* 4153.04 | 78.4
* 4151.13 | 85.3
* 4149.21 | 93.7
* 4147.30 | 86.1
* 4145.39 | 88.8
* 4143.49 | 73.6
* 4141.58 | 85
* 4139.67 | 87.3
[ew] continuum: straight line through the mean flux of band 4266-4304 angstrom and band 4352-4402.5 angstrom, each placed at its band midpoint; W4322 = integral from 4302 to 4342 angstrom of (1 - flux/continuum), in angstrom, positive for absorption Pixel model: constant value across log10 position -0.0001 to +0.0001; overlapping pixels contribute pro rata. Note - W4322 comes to 2.0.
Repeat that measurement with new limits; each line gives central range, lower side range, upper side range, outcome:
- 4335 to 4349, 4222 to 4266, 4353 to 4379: 2.1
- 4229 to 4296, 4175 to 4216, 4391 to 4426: 1.9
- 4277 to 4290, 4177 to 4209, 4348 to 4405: 1.3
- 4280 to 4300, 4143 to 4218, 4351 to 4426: 1.4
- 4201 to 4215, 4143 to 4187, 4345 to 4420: 1.2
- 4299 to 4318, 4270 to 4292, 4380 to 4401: 1.1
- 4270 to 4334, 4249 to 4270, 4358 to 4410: 3.9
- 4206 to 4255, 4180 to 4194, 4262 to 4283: 1.1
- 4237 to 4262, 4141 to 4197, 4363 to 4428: 1.0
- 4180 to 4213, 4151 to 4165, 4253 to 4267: 1.3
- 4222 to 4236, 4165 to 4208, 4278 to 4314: 0.1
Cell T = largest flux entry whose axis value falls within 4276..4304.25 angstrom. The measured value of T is 90.5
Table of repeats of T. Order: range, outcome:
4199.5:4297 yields 100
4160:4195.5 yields 104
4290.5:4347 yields 102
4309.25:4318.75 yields 84.3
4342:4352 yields 90.7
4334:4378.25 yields 101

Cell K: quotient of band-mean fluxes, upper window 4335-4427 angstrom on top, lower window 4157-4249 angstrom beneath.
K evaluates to 0.96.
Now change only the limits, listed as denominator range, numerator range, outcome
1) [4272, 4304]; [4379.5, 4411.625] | 1.07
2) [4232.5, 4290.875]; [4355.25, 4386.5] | 1.03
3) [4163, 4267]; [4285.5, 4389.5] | 0.94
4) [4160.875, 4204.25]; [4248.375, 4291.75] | 0.93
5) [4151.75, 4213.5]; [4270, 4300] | 0.91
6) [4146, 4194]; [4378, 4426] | 0.95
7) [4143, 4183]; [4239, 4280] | 0.91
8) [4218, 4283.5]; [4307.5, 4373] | 0.96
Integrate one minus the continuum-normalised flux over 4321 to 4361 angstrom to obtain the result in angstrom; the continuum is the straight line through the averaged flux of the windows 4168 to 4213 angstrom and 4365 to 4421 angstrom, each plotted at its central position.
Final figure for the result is 1.8 angstrom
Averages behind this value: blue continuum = 82.2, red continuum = 80.2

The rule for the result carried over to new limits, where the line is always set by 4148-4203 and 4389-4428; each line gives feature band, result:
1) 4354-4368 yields 0.4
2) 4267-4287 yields 2.0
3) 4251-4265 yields 0.5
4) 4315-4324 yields 0.1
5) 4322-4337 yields 0.7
